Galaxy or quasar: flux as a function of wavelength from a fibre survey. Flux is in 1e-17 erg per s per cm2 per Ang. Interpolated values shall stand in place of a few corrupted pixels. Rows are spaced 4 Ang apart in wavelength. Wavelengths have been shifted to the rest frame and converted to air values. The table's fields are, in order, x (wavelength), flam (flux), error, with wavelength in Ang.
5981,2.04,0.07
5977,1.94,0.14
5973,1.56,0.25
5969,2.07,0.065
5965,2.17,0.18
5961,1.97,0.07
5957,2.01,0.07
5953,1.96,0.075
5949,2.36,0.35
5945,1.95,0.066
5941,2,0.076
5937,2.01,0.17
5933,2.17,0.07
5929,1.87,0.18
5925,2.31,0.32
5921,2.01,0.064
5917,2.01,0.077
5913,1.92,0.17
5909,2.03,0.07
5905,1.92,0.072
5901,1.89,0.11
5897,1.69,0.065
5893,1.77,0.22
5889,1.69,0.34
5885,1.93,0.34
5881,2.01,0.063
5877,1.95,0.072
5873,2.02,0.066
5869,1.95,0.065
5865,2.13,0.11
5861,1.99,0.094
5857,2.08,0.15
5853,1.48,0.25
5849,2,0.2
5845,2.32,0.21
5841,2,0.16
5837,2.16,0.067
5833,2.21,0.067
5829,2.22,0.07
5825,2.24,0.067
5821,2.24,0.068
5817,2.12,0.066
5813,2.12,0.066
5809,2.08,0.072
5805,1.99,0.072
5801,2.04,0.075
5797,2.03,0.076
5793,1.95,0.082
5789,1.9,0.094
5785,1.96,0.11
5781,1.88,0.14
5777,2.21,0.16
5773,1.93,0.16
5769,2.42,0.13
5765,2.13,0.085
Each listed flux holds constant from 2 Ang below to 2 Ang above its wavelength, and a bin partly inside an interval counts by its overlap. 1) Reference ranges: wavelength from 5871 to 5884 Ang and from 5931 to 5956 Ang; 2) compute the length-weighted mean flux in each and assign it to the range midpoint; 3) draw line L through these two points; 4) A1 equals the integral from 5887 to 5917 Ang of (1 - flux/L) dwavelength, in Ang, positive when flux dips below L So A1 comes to 2.4 Ang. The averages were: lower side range 1.99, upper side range 2.07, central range 1.86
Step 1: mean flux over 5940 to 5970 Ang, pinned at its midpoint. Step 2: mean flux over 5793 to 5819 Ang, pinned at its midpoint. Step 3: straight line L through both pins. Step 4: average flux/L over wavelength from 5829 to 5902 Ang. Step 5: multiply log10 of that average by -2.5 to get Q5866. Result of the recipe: 0.05 mag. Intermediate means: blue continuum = 2.05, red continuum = 2.06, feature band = 1.97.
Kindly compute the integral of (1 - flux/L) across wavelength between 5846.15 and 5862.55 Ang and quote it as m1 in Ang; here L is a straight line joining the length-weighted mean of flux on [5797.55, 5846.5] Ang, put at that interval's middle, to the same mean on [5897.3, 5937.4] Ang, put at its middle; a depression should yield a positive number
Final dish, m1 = 1.5 Ang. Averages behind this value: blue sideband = 2.14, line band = 1.91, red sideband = 2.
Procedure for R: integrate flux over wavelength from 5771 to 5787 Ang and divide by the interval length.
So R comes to 1.99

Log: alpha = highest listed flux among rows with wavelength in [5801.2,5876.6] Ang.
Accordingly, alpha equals 2.32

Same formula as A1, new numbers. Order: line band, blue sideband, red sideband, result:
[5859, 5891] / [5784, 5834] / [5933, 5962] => 1.7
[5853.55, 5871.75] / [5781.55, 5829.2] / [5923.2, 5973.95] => 0.5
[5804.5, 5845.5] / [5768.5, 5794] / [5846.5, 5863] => -4.4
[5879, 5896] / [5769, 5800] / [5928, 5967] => 1.6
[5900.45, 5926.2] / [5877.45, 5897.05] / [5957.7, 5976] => -1.8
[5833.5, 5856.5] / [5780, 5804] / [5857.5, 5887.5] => -0.3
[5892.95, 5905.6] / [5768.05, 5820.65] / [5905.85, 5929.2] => 1.4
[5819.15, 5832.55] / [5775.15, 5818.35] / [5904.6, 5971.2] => -1.3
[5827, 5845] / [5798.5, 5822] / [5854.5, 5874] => -1.0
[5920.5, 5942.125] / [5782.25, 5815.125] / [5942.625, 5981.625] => -0.7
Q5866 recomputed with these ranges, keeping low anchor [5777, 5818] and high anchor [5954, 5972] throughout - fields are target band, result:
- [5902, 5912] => 0.032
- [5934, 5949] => -0.015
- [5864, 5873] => -0.004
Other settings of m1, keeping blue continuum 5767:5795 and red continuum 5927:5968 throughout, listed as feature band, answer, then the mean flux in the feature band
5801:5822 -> -0.6 Ang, 2.1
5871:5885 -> 0.4 Ang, 1.98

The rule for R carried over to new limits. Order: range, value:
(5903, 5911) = 1.97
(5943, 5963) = 2.05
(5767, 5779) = 2.19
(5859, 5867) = 2.06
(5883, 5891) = 1.81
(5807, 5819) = 2.11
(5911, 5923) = 1.98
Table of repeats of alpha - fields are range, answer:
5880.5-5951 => 2.36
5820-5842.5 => 2.24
